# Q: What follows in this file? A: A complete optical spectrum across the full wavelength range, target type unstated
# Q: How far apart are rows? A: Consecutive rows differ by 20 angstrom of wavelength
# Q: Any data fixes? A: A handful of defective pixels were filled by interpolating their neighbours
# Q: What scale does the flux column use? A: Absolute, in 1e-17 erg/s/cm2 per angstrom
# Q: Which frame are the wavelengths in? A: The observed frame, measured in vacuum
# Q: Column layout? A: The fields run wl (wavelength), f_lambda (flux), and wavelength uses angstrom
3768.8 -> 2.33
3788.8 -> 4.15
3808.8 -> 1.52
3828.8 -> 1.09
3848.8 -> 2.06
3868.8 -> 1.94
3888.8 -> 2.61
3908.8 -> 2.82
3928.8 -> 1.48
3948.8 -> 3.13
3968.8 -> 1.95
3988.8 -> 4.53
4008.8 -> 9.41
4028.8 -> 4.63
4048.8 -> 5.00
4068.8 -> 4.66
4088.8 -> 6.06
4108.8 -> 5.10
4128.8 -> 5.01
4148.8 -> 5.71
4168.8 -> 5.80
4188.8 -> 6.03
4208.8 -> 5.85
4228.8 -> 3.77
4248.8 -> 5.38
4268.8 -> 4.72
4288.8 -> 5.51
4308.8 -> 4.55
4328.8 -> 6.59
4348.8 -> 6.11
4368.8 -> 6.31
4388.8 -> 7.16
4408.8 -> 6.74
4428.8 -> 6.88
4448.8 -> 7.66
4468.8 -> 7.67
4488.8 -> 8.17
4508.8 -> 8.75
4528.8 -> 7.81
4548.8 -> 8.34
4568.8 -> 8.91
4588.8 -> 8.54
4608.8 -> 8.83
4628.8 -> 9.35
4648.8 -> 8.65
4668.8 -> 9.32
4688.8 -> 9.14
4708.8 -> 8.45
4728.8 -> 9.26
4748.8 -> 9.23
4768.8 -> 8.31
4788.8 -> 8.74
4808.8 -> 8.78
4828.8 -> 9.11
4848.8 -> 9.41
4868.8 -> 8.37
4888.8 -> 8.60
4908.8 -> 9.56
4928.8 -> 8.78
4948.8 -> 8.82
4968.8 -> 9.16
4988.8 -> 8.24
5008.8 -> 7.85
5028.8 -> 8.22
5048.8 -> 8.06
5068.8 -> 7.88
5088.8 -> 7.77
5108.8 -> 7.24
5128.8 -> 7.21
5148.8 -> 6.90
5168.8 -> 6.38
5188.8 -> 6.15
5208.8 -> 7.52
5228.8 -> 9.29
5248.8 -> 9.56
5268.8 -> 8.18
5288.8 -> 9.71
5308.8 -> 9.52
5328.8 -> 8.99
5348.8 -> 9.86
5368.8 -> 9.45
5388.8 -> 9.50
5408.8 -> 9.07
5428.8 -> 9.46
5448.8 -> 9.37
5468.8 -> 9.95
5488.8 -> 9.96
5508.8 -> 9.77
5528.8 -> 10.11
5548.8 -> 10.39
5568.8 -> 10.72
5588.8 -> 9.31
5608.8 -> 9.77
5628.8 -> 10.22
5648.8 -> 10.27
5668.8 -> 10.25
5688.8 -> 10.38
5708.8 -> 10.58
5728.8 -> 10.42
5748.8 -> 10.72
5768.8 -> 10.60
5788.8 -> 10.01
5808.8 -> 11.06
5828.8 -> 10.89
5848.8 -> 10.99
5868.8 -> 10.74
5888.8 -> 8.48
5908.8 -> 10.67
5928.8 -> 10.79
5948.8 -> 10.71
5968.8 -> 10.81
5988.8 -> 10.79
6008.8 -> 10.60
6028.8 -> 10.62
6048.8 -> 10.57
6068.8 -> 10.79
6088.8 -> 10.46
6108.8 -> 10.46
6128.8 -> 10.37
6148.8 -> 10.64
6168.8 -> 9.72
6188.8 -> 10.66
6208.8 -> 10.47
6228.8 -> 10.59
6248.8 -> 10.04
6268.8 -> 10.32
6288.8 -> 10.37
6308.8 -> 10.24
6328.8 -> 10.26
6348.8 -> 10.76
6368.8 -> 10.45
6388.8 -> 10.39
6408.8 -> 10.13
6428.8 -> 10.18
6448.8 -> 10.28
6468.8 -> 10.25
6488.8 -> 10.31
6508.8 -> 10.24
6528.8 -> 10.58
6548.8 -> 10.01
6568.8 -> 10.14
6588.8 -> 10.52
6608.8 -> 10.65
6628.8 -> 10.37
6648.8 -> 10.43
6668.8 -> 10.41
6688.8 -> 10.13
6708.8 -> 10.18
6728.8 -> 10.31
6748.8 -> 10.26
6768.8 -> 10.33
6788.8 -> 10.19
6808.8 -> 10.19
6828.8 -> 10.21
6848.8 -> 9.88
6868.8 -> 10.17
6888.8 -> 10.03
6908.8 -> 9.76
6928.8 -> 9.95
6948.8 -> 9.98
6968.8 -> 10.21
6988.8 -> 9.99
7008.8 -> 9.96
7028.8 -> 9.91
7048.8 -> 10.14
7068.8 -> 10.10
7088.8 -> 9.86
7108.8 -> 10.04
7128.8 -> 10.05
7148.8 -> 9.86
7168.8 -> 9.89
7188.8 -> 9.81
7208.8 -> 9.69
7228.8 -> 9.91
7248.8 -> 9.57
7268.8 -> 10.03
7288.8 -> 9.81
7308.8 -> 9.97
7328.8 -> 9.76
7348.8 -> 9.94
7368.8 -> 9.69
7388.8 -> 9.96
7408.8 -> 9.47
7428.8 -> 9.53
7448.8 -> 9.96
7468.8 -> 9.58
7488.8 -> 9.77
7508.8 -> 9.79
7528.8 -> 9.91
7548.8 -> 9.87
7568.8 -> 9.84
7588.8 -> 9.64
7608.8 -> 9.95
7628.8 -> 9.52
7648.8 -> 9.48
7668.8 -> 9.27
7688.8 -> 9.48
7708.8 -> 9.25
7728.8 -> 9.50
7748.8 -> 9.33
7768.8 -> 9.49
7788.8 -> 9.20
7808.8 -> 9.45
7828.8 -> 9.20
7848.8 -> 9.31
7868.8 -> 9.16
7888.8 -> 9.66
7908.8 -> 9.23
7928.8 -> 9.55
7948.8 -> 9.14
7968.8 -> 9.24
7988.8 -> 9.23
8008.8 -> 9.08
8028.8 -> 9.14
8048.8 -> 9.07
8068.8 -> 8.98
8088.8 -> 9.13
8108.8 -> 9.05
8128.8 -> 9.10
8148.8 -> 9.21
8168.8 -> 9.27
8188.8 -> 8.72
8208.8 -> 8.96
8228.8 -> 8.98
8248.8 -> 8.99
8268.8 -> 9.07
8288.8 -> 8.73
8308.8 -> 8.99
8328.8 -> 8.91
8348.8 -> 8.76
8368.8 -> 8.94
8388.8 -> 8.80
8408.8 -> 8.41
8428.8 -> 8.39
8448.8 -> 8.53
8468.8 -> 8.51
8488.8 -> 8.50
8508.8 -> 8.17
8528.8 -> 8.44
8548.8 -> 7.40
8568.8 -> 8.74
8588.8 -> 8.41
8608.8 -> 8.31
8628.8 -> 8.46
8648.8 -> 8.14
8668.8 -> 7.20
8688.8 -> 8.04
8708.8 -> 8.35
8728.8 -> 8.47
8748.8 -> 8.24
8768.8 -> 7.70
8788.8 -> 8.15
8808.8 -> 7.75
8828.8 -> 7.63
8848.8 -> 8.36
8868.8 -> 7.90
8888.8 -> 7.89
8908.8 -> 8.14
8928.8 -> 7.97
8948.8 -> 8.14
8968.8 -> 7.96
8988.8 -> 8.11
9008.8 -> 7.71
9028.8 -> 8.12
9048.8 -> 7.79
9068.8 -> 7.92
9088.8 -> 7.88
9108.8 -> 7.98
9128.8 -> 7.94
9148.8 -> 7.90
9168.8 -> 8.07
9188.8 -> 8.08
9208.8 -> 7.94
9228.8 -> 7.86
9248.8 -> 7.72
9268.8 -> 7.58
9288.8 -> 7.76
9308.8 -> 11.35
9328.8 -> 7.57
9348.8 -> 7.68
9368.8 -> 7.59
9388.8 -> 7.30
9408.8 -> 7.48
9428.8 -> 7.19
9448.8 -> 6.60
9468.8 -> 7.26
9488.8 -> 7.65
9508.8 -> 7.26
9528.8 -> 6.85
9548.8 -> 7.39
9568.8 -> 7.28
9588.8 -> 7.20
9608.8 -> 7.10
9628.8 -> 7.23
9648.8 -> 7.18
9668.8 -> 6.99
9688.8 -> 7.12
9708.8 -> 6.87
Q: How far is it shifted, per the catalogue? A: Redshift 0.000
